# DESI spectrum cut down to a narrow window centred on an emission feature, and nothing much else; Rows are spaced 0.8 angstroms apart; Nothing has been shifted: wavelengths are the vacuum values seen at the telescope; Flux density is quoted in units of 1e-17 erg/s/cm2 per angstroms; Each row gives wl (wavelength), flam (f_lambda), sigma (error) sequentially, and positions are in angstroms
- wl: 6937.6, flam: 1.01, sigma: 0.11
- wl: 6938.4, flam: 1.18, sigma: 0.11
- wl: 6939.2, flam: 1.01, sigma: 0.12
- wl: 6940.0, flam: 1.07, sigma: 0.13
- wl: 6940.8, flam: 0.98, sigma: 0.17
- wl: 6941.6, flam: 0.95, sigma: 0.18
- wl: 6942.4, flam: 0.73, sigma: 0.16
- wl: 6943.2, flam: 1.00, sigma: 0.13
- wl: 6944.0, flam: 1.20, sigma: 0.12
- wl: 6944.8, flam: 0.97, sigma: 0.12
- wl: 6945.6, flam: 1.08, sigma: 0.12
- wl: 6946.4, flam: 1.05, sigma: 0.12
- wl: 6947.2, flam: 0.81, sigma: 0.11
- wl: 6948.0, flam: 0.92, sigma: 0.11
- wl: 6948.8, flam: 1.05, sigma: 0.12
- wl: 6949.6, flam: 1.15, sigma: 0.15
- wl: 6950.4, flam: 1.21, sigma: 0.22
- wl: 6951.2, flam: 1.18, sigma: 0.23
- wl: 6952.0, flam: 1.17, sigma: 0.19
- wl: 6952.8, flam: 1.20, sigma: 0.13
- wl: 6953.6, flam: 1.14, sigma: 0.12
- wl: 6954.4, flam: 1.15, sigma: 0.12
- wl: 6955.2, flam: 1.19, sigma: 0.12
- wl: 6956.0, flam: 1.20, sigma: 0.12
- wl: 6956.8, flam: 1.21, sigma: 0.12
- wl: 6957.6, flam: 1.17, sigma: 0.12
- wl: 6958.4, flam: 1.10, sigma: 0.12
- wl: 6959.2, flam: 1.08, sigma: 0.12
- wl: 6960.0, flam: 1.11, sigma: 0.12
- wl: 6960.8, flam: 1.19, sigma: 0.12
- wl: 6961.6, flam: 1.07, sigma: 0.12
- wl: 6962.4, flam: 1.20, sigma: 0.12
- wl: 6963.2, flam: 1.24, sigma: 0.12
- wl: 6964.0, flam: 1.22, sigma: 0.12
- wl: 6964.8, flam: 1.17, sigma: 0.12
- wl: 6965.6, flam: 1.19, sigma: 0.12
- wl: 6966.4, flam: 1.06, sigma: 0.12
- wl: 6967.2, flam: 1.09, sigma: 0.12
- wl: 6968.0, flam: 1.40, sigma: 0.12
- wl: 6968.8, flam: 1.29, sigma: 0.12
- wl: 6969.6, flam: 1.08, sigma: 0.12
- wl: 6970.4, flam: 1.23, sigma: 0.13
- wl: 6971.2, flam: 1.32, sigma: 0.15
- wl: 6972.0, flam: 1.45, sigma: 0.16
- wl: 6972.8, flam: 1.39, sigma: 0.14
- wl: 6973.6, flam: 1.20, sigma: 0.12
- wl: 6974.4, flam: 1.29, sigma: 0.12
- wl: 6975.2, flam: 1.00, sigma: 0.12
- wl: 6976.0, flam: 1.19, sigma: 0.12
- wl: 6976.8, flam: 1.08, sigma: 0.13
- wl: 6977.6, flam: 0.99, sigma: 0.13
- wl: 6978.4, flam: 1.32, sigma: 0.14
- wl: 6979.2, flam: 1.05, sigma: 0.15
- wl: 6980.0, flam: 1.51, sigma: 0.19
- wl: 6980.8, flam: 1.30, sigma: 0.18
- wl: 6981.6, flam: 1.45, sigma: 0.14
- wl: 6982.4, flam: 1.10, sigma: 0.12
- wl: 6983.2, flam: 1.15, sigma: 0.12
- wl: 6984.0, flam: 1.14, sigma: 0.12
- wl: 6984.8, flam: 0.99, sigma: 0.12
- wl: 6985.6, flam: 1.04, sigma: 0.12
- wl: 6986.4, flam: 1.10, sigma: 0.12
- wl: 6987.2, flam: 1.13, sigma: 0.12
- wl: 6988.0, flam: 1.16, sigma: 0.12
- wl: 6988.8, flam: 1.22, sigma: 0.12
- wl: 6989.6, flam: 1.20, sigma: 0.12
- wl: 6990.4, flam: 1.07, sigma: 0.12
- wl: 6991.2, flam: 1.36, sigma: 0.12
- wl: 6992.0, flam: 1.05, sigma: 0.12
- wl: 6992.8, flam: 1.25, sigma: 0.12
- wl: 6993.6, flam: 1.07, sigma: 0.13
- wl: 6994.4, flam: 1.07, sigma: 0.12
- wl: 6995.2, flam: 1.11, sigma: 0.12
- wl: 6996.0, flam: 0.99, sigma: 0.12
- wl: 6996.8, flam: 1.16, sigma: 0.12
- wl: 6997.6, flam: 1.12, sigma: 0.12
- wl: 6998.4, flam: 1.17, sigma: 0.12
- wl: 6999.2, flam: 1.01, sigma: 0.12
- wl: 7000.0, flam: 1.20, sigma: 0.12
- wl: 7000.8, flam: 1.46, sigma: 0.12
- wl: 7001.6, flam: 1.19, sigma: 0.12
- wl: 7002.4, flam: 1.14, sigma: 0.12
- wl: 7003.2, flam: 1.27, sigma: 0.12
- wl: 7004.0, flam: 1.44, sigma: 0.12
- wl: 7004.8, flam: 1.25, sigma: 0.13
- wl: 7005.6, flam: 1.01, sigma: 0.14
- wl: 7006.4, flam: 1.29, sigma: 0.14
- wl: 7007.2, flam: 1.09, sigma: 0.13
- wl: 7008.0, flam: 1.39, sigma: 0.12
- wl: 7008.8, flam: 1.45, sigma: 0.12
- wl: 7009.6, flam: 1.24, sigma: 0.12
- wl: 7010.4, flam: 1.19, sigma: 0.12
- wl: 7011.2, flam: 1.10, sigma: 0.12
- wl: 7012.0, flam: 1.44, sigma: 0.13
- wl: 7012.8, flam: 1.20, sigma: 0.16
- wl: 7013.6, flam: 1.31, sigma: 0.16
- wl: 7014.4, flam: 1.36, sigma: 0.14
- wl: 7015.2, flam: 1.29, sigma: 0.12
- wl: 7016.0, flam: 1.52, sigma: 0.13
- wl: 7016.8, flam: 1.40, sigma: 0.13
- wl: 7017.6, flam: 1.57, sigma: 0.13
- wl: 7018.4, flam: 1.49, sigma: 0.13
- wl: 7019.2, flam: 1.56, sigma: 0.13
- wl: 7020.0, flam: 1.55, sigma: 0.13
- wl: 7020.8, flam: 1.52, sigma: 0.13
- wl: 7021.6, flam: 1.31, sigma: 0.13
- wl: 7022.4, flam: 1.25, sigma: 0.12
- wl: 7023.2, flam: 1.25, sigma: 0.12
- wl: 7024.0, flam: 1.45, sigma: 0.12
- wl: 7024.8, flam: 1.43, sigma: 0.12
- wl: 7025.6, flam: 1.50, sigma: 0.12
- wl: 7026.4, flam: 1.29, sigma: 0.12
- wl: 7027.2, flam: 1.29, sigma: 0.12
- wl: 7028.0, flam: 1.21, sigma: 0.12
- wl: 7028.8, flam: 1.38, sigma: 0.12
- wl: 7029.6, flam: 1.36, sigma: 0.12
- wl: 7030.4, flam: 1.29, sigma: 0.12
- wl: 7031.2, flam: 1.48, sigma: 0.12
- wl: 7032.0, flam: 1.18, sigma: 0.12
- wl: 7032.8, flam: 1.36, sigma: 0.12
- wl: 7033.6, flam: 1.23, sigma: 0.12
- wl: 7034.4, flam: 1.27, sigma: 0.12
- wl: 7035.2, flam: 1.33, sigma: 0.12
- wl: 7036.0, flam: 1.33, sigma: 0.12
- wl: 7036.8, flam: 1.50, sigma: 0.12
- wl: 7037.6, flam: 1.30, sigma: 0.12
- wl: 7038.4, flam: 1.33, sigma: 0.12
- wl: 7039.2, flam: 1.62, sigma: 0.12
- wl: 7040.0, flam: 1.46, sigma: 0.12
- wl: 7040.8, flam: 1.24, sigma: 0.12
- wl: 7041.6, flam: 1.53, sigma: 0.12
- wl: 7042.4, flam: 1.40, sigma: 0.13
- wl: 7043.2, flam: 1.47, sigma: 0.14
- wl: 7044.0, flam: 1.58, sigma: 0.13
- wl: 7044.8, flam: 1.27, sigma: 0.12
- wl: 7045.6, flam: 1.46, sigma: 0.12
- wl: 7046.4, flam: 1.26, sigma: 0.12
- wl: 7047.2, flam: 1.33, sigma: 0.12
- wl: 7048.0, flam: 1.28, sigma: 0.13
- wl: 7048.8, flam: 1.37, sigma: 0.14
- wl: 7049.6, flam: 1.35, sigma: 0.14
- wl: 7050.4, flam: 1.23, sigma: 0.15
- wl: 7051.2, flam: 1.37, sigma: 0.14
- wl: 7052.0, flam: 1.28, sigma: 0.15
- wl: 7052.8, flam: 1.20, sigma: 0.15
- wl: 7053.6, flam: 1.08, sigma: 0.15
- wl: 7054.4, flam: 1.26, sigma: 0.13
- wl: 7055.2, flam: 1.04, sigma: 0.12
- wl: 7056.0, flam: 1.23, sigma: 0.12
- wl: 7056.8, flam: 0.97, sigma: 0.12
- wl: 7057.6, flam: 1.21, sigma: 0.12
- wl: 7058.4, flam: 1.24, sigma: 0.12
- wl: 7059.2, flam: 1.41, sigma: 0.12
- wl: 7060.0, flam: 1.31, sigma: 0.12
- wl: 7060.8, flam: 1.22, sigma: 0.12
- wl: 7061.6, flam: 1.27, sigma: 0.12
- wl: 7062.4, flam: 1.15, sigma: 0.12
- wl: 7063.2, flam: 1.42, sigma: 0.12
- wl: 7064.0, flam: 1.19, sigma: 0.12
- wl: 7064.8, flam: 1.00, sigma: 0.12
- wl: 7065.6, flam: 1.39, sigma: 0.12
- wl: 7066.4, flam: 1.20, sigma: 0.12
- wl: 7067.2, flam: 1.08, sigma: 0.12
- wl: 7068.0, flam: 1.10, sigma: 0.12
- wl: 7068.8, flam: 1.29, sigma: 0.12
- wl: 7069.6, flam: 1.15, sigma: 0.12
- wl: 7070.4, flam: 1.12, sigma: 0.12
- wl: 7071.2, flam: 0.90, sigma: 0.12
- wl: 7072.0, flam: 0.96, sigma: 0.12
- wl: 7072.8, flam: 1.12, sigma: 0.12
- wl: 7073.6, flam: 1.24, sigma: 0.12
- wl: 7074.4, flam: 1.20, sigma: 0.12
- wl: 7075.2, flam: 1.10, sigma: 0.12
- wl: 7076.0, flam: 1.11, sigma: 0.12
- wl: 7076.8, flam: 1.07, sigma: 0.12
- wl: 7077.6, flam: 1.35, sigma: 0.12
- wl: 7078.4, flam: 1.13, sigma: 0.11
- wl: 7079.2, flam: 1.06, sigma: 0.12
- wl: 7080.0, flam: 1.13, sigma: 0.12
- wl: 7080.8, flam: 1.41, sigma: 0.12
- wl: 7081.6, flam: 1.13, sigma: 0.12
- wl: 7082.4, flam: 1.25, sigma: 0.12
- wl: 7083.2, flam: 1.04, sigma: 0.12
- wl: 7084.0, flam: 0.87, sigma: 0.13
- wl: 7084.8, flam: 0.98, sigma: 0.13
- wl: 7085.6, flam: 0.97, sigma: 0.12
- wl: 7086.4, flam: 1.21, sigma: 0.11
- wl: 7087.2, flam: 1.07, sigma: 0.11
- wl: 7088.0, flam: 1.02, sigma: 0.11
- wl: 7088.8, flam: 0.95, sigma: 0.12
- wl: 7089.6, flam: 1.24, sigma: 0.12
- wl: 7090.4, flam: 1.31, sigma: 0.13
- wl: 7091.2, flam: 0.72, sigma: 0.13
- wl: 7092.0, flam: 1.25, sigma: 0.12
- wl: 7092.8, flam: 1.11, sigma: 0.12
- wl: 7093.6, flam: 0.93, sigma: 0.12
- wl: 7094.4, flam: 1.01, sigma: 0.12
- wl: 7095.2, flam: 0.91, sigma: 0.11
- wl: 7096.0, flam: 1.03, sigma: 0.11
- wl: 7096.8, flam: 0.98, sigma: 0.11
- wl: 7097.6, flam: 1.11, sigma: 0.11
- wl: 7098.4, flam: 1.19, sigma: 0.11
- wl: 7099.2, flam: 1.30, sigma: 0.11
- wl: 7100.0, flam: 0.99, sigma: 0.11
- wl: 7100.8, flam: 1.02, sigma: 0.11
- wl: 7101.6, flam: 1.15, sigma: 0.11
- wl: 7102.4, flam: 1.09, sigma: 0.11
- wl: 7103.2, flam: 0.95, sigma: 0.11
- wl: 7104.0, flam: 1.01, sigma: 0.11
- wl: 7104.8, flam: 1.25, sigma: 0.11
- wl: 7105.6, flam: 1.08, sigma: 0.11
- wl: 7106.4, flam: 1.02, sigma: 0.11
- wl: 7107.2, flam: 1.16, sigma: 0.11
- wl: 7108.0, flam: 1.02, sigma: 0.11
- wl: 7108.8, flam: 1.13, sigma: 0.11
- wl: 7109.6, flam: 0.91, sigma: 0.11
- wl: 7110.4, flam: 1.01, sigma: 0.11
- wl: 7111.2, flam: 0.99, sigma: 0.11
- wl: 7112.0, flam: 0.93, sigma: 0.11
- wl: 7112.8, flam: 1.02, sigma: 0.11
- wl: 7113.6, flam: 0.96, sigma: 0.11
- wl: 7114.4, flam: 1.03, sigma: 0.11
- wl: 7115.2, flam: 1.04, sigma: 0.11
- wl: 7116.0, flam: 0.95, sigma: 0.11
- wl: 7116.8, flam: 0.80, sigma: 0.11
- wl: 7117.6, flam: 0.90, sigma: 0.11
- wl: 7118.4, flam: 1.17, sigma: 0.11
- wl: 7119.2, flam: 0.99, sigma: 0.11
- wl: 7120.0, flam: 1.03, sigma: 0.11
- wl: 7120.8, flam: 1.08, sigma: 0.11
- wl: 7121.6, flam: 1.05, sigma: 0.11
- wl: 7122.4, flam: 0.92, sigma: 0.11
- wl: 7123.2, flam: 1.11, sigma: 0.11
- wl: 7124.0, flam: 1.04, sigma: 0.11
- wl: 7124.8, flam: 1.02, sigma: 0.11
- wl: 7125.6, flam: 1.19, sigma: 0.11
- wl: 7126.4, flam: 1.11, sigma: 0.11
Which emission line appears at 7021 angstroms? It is C III]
